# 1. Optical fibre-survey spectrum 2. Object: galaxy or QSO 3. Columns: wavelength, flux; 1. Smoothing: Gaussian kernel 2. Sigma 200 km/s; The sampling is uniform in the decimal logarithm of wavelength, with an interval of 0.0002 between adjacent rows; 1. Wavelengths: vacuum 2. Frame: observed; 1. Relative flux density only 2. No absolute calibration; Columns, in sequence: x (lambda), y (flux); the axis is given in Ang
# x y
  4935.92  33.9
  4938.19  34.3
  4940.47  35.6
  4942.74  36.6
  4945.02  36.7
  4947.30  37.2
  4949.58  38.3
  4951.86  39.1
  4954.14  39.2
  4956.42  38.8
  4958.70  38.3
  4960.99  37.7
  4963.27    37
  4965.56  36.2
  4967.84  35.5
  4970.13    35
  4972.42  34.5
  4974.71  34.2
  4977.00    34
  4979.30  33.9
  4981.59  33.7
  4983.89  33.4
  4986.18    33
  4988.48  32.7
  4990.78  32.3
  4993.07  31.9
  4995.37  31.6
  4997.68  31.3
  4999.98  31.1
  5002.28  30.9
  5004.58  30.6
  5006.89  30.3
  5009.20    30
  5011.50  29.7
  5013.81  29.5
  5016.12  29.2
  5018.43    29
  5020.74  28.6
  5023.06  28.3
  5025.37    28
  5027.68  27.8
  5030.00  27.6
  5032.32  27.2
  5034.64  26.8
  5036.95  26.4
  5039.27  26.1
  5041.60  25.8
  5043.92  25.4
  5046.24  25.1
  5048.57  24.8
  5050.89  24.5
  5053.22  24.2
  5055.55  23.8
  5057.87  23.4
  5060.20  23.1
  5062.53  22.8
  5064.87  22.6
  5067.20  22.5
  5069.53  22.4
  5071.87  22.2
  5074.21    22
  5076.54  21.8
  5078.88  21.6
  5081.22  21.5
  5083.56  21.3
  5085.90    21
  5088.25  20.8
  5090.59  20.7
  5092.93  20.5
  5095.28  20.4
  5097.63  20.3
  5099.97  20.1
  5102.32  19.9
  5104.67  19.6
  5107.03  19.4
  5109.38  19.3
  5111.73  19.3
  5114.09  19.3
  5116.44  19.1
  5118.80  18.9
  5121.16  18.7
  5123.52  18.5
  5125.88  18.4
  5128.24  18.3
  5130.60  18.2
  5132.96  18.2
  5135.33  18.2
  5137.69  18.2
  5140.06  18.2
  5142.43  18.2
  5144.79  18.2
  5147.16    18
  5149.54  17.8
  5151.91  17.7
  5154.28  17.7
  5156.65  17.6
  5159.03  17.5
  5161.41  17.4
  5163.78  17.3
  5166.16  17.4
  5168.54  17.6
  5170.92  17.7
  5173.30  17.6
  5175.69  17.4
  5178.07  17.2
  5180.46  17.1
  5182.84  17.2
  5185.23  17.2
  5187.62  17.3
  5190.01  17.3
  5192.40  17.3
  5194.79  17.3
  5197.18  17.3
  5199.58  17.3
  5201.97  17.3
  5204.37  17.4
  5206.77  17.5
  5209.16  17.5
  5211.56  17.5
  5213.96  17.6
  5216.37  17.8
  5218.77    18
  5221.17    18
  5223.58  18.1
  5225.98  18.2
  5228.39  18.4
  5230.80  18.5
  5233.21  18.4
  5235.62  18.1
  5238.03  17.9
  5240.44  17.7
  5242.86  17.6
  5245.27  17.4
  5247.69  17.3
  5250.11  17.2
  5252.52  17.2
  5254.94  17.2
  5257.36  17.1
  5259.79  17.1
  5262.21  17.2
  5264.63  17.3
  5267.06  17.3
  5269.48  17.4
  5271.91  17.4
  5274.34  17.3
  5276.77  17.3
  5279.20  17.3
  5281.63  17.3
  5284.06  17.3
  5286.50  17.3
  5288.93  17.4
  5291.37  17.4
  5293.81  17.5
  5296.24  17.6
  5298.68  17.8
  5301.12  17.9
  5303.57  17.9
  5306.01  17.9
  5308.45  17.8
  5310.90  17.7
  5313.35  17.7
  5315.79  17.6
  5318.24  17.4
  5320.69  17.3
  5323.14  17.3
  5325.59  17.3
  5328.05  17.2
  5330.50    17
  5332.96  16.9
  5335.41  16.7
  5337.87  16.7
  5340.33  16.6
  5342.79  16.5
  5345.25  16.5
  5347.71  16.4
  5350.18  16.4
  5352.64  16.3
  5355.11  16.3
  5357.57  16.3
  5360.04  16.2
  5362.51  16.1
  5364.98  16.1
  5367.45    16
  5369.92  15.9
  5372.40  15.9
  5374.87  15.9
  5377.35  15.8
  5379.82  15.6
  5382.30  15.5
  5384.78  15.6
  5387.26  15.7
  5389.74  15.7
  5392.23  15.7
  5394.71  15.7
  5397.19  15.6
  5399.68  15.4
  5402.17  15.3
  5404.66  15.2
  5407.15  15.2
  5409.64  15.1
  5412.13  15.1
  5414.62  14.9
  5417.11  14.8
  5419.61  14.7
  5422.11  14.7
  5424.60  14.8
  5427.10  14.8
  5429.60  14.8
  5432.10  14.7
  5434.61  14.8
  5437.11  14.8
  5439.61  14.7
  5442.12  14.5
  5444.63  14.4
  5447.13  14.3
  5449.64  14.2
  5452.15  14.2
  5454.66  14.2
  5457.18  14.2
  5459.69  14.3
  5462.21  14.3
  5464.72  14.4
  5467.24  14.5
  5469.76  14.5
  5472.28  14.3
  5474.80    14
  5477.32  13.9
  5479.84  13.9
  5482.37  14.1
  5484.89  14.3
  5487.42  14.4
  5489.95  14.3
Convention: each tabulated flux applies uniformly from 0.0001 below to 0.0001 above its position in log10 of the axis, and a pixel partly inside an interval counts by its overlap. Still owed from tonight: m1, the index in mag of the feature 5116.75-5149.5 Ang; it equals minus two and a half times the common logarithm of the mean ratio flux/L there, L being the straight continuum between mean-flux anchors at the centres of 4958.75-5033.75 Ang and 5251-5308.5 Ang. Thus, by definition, 0.33 mag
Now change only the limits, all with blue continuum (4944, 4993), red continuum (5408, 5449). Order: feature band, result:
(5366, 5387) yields 0.09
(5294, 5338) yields 0.14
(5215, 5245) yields 0.30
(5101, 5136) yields 0.46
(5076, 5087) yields 0.38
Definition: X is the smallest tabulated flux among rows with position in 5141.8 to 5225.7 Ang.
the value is 17.1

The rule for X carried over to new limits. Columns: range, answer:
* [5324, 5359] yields 16.3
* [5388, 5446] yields 14.4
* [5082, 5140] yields 18.2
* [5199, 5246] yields 17.3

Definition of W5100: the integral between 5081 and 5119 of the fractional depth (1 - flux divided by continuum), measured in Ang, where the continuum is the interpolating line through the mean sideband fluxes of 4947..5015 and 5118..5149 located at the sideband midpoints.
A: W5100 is 2.9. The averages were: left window 34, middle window 20.1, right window 18.3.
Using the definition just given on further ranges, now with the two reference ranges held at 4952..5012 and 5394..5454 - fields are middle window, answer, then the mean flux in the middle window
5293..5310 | 1.97 Ang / 17.8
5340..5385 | 3.56 Ang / 16.1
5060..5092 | 8.57 Ang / 21.8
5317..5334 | 1.67 Ang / 17.2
